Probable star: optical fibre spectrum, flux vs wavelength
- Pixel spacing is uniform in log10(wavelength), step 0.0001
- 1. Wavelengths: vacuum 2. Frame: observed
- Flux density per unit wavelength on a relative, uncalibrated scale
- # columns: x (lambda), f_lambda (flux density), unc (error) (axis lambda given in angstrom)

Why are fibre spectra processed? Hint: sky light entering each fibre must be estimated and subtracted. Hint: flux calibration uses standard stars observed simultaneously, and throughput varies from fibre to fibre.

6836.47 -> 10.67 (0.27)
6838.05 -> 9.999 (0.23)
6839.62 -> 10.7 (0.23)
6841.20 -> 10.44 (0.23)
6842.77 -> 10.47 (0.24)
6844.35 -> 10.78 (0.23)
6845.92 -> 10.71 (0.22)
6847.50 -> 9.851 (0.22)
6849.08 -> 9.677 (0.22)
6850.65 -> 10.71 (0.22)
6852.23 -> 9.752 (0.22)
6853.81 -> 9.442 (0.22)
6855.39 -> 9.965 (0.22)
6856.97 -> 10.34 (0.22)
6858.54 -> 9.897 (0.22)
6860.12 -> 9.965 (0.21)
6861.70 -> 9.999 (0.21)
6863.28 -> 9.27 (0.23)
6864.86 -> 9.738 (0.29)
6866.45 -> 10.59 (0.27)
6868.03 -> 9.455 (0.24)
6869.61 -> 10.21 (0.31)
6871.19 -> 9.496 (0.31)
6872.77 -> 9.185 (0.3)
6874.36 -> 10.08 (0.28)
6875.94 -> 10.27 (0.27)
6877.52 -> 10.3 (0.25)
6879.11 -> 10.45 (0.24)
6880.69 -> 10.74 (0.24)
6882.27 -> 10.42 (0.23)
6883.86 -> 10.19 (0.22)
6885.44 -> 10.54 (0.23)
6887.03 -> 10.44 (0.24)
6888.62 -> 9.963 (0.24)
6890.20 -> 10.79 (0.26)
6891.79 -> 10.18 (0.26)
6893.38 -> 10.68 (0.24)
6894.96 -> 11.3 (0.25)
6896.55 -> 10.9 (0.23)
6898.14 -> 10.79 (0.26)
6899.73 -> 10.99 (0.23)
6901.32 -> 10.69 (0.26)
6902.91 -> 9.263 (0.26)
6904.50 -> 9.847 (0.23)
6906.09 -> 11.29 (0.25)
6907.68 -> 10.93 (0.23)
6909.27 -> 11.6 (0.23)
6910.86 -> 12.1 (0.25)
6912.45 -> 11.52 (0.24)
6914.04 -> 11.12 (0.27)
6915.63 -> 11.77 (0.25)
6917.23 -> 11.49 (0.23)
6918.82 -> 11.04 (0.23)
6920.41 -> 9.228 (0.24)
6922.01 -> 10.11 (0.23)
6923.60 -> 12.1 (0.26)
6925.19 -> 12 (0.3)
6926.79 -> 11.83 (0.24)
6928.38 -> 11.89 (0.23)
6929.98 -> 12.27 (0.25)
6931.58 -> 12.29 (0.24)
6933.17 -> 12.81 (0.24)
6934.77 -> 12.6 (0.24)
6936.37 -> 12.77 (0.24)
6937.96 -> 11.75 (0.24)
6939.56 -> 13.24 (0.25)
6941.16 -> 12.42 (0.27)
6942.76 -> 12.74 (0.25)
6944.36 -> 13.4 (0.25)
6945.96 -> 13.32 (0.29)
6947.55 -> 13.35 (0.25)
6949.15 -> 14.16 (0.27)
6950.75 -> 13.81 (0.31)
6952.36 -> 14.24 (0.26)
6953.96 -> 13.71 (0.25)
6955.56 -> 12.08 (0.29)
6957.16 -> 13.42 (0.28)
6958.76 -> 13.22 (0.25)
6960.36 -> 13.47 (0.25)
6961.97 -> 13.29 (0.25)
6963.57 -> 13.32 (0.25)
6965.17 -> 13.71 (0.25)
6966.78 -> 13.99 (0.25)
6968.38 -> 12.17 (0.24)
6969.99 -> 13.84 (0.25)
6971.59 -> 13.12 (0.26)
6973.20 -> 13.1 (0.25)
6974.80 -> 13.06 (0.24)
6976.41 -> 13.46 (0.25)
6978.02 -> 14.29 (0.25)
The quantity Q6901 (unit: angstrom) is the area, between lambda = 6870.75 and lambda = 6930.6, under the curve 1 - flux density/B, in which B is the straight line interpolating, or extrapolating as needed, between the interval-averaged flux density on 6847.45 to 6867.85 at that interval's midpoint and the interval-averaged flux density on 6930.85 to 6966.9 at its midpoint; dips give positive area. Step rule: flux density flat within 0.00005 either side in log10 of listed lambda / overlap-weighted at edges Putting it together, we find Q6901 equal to 3.5 angstrom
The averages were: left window 9.93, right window 13.2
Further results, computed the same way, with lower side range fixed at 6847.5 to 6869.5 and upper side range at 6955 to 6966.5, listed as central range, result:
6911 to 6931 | 1.0 angstrom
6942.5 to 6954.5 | -0.7 angstrom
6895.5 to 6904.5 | 0.6 angstrom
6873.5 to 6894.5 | 0.7 angstrom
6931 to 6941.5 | -0.1 angstrom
